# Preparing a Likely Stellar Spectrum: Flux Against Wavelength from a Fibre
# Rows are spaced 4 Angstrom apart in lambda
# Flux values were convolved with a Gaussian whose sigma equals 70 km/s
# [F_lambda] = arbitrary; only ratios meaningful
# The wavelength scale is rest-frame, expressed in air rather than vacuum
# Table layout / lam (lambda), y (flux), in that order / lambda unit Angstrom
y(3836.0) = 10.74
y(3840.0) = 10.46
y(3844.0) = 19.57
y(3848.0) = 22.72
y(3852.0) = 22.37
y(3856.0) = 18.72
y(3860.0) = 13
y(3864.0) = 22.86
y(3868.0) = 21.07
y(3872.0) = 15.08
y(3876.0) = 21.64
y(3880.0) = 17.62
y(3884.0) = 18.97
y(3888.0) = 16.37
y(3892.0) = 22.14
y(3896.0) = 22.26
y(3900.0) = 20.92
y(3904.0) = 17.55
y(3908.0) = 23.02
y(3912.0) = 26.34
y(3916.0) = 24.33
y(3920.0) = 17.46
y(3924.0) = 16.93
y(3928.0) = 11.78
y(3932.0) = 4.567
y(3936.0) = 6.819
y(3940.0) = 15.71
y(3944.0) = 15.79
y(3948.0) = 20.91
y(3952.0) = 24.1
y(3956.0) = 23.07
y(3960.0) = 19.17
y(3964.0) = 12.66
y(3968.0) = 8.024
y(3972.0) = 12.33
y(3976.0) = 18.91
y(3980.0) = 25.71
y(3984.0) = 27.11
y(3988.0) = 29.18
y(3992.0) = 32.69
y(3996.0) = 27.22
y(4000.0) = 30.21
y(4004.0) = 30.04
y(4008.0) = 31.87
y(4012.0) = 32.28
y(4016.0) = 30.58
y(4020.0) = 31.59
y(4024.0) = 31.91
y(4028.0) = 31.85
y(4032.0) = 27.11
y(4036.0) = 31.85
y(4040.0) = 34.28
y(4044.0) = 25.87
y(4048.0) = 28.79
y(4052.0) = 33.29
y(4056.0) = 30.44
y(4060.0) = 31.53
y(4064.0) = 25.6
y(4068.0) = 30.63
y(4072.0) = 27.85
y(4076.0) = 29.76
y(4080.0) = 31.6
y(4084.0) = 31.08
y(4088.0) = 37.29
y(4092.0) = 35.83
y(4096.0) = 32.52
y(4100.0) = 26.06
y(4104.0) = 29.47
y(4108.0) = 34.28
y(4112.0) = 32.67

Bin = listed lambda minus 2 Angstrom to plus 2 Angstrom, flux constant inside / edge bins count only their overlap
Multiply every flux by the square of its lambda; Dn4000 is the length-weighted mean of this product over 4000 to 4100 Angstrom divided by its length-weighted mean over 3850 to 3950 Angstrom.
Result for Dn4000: 1.84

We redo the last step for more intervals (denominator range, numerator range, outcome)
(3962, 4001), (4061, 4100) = 1.47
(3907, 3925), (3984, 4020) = 1.46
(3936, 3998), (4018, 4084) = 1.55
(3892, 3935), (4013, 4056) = 1.78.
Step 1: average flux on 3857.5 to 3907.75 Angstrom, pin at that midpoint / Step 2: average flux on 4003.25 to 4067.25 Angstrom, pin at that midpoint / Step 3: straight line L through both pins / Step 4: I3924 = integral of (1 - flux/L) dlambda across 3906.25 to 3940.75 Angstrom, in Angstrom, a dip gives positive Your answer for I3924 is 8.92 Angstrom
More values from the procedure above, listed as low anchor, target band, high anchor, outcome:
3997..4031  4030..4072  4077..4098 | 3.2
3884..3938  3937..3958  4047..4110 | 1.5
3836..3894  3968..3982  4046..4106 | 4.2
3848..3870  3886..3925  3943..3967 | -2.8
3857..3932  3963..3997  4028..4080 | 4.7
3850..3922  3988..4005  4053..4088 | -2.4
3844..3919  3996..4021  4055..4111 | -3.4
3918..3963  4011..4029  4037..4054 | -3.0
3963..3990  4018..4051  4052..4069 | -4.9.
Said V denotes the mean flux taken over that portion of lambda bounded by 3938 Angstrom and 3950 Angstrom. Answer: 17.5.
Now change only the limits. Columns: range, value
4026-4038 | 30.3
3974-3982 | 22.3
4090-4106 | 31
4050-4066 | 30.2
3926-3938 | 7.72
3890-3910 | 21.2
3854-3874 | 18.1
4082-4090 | 34.2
